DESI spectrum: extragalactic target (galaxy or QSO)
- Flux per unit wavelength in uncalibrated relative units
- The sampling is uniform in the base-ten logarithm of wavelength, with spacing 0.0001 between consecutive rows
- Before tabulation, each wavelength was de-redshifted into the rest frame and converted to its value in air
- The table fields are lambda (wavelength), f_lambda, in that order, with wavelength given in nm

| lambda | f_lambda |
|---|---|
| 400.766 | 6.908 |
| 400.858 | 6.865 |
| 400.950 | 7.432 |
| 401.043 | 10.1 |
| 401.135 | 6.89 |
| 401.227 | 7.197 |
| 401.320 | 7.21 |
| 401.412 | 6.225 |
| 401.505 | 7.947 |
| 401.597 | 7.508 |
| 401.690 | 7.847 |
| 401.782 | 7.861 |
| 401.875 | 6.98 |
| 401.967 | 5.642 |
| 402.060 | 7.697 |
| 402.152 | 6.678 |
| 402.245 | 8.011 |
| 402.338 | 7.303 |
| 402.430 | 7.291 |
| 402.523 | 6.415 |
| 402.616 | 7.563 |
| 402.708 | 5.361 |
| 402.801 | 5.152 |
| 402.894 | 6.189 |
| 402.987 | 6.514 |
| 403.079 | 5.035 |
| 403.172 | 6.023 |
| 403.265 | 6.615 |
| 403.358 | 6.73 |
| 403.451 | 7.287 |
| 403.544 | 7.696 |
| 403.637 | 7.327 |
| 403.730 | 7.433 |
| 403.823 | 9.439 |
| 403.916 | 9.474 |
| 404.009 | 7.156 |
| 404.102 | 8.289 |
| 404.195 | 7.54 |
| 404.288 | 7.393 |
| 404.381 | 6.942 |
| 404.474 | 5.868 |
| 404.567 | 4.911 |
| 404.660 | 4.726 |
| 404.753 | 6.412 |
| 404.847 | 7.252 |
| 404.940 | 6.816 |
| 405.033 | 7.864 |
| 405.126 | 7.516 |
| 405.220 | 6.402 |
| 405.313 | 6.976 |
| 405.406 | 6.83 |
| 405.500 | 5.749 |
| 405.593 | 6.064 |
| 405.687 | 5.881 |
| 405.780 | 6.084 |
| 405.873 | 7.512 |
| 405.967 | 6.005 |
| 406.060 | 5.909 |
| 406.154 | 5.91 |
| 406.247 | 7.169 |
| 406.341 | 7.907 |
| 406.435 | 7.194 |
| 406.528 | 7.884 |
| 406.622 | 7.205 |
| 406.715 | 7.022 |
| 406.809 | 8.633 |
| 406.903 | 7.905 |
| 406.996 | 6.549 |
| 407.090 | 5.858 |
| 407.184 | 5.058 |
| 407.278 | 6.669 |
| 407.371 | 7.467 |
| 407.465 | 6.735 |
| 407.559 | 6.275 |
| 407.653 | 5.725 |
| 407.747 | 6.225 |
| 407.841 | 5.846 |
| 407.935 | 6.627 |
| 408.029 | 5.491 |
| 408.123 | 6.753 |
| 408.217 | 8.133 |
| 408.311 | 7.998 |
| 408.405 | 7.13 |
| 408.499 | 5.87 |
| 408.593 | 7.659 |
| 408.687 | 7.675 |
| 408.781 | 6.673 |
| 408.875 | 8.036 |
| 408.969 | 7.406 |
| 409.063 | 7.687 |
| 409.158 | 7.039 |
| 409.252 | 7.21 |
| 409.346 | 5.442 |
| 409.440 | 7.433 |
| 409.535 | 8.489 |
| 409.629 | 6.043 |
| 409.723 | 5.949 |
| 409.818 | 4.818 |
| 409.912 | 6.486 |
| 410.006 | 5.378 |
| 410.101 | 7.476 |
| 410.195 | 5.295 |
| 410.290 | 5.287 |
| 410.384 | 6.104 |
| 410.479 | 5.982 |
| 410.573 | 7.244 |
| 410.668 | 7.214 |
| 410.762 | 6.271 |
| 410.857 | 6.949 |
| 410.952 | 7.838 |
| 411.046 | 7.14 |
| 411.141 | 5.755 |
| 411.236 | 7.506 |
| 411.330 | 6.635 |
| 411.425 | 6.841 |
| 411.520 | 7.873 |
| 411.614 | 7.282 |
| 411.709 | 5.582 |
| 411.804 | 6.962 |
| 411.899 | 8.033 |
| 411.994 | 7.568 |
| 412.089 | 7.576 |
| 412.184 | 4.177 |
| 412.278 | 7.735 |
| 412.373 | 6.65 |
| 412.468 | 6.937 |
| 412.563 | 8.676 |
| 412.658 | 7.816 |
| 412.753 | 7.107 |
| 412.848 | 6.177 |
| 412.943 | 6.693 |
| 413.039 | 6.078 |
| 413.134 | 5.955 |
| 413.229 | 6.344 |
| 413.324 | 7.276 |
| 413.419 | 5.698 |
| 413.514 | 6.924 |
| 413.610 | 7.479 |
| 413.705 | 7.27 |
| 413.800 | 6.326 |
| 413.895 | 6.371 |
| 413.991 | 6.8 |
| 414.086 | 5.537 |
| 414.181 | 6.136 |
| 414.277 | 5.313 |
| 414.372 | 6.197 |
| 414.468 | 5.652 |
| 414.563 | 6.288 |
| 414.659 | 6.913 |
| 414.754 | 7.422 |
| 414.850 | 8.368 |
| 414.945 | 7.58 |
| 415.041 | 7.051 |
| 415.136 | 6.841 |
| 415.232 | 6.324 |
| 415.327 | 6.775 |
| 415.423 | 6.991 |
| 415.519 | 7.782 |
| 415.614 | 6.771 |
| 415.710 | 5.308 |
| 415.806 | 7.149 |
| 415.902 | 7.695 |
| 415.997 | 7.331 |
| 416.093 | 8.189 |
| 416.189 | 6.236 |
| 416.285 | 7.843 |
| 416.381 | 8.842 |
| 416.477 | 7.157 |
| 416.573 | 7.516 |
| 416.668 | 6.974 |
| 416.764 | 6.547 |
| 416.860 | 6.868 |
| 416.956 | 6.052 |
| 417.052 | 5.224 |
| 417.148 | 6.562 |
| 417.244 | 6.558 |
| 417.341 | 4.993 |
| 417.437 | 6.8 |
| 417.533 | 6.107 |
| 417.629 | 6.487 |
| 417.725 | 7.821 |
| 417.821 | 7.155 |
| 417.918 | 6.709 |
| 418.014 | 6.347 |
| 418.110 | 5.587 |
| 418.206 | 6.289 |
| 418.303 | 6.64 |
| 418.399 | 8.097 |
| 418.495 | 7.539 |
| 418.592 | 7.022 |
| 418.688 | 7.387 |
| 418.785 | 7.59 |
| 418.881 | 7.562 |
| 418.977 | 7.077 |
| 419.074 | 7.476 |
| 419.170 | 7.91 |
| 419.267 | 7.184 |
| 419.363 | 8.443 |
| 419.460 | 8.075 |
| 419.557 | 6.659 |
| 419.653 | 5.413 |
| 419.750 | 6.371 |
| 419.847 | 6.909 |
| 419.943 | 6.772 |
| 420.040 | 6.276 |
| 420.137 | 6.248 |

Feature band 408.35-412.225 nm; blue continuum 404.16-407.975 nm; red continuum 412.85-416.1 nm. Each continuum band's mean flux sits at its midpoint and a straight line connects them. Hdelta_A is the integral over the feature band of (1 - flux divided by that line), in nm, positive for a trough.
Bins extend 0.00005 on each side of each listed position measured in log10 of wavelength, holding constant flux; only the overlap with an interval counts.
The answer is -0.052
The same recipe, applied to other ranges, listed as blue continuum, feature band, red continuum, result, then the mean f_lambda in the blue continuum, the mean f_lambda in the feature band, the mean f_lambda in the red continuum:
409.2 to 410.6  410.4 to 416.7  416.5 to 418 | -0.448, 6.3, 6.89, 6.56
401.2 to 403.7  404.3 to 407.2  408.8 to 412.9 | 0.073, 6.86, 6.67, 6.82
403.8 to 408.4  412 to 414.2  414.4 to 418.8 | 0.052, 6.83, 6.71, 6.89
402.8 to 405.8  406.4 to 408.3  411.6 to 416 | 0.004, 6.81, 6.78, 6.78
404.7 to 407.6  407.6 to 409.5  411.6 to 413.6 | -0.030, 6.79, 6.91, 6.82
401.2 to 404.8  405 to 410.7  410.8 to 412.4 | 0.187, 6.94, 6.72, 6.95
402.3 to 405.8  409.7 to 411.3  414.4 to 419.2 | 0.107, 6.78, 6.4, 6.94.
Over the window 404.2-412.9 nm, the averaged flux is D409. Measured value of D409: 6.76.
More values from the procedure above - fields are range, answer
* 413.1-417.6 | 6.73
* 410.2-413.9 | 6.79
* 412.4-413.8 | 6.86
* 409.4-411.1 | 6.51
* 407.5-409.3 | 6.92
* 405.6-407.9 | 6.68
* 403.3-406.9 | 7.02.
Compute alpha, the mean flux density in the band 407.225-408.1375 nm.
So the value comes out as 6.36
